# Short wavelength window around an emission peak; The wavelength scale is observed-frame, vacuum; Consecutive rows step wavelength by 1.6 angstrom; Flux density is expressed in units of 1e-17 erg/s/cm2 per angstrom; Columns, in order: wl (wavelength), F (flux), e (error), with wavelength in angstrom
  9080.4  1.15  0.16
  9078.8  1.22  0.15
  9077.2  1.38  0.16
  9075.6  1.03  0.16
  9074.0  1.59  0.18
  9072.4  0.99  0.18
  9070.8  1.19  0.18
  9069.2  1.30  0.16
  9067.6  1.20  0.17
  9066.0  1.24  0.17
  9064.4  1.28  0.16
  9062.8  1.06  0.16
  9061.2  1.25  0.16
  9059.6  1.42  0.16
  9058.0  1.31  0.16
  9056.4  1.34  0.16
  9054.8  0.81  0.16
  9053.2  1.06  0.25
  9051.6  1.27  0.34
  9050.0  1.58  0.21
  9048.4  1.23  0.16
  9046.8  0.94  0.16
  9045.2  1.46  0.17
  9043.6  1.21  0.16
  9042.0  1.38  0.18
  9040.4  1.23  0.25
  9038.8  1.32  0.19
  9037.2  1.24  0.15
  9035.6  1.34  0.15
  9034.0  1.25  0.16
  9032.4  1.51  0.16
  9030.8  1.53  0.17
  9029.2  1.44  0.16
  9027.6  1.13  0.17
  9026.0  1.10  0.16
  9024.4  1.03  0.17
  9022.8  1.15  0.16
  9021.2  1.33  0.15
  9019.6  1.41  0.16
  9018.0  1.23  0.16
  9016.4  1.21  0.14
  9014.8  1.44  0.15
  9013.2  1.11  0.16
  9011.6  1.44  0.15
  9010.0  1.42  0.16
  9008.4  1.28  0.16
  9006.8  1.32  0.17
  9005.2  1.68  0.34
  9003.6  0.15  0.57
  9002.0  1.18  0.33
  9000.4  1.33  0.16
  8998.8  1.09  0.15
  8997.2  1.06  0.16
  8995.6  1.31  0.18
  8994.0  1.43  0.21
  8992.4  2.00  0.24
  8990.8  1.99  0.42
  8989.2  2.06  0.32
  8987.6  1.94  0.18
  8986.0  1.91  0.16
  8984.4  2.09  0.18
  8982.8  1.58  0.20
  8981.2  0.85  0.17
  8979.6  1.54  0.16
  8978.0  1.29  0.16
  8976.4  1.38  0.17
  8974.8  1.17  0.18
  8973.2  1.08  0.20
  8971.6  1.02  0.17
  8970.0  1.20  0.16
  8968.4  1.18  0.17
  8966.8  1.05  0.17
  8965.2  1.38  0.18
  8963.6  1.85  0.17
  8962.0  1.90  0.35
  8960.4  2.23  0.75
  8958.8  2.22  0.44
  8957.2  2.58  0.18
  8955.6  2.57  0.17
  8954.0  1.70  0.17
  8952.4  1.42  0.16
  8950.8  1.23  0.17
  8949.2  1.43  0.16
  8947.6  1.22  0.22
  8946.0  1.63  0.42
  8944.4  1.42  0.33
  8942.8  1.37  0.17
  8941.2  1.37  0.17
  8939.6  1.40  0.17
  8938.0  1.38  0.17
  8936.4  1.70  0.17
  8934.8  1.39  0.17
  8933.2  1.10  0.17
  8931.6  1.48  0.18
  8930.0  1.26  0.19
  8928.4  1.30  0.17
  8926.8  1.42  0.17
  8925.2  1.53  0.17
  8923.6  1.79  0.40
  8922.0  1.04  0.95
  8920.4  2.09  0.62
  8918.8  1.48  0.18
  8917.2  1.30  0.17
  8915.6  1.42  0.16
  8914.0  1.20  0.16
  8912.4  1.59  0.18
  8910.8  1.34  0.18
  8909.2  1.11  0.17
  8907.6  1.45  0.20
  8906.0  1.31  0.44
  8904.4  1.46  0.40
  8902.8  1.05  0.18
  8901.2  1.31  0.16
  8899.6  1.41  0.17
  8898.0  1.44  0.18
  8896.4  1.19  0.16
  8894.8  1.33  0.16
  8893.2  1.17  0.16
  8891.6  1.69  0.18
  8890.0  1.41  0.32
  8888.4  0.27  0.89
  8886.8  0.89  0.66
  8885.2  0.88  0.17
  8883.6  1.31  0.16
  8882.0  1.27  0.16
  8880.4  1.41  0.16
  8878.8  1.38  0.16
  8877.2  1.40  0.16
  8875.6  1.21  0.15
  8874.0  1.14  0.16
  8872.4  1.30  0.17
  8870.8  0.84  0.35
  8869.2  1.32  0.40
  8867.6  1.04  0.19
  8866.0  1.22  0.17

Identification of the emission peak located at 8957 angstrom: H-alpha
